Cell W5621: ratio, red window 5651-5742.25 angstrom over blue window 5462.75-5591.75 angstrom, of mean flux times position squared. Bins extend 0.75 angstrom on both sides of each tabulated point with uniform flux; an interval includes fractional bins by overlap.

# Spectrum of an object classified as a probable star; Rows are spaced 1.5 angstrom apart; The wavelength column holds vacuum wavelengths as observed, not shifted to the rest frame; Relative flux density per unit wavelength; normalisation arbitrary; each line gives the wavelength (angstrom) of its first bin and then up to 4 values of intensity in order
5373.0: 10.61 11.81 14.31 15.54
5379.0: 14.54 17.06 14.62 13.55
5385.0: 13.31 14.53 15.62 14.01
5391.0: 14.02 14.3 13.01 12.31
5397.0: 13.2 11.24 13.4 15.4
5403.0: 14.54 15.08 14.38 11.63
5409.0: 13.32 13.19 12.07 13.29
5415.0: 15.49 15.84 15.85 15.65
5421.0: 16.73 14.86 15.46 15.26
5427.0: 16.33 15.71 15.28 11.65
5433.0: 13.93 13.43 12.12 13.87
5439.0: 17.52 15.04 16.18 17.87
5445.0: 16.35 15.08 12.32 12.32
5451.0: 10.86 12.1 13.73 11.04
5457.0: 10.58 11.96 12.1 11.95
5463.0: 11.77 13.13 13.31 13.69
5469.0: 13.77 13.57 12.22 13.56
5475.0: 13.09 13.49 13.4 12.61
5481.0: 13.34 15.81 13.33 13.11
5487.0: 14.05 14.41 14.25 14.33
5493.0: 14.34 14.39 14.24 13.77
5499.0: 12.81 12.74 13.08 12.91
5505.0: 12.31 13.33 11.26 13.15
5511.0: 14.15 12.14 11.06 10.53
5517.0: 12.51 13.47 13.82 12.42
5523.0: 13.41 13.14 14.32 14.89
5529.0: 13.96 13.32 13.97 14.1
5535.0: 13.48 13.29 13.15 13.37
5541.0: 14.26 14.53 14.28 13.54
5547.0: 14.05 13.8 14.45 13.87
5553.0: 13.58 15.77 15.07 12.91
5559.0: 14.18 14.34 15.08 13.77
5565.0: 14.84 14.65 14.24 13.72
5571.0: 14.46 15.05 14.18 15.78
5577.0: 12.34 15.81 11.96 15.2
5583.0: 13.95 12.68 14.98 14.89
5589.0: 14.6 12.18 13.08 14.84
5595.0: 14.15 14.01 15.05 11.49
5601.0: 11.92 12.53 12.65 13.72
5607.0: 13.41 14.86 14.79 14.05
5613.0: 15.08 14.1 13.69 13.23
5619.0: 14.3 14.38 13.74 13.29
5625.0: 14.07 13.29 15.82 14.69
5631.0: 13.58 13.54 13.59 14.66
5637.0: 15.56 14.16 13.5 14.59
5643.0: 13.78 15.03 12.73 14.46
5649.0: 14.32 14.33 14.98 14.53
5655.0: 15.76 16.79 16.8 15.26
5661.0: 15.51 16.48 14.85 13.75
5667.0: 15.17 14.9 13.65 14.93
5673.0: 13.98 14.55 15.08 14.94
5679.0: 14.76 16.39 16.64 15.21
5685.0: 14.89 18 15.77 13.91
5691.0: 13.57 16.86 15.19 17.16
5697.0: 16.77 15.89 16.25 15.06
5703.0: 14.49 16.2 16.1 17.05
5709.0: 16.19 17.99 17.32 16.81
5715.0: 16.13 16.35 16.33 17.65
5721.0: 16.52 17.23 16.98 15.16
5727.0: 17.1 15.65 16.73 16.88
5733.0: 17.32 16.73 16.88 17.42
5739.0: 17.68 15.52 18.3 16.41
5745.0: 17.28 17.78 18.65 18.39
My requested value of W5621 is 1.2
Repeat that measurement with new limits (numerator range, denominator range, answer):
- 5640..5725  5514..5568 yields 1.19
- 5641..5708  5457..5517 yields 1.25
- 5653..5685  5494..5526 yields 1.25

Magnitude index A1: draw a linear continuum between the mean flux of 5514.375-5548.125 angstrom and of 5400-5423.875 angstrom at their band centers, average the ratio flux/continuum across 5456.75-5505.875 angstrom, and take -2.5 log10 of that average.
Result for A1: 0.05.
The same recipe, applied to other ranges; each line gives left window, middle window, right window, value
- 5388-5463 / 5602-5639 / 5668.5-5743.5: 0.10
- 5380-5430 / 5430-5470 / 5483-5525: 0.03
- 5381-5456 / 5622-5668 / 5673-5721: 0.07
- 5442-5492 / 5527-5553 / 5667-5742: 0.02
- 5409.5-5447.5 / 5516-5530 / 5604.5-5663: 0.09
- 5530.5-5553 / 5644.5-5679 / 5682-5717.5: 0.05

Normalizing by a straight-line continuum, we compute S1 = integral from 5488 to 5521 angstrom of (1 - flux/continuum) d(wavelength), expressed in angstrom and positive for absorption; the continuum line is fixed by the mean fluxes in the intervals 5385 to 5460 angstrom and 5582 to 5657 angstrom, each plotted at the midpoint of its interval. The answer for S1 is 2.2 angstrom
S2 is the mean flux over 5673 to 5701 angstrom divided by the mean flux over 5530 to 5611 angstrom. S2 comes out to 1.12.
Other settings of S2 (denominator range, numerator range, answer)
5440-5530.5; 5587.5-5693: 1.09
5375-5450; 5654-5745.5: 1.11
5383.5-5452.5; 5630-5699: 1.05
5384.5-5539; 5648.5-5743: 1.17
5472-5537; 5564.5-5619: 1.04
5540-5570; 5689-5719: 1.13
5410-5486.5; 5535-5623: 1.01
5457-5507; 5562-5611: 1.05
